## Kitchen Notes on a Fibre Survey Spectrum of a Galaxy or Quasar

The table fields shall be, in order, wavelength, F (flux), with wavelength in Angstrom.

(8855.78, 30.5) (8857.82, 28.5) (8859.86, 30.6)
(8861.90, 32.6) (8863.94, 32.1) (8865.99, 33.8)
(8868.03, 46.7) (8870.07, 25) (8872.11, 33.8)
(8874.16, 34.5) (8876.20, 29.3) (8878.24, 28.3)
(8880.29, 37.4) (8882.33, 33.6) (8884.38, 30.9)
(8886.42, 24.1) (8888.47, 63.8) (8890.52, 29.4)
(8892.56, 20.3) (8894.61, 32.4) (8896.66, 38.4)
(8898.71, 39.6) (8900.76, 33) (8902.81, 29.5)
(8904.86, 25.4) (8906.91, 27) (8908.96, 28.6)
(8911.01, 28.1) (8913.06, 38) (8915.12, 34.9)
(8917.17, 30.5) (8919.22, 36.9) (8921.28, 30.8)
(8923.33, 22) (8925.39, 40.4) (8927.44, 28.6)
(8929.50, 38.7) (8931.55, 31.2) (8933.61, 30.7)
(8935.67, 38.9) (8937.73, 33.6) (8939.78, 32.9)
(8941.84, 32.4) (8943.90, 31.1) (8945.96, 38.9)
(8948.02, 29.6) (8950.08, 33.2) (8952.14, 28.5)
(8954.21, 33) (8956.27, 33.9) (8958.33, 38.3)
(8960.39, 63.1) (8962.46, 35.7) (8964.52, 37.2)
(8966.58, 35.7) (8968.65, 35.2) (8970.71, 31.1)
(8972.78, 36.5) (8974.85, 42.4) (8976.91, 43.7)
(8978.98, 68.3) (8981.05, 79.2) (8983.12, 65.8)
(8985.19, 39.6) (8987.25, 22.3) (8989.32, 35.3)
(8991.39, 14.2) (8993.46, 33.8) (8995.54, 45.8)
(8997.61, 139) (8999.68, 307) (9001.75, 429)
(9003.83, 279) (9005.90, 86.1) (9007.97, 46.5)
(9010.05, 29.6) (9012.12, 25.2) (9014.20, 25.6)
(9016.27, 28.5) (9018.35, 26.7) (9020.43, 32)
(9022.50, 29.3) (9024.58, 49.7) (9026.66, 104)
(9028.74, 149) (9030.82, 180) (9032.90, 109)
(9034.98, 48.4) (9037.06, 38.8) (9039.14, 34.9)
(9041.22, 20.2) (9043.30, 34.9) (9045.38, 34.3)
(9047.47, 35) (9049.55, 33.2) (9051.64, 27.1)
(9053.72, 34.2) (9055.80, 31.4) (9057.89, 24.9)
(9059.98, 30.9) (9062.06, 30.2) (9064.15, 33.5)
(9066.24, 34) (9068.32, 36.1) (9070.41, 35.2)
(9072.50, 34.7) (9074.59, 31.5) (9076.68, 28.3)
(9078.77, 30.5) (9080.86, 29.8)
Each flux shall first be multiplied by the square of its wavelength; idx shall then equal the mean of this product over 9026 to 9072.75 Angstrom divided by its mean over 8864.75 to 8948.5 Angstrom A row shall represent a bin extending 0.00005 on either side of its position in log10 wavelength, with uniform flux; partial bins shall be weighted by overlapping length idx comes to 1.6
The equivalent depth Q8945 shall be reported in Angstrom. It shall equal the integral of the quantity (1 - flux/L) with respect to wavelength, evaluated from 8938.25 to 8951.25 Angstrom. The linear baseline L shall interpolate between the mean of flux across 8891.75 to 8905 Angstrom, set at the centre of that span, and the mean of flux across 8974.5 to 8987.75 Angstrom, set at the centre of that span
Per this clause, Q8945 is 3.2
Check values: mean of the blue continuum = 31.8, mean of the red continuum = 53.3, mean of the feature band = 33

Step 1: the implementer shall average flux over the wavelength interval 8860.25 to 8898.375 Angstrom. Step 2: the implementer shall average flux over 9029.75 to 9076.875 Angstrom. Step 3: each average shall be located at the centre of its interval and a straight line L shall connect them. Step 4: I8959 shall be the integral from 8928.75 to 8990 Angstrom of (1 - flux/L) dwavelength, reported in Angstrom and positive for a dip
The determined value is -1.9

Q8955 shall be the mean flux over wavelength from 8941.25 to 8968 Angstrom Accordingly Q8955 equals 36.2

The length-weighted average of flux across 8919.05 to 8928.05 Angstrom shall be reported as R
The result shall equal 31.4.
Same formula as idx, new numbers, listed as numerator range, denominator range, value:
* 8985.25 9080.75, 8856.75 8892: 1.99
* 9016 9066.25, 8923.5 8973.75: 1.45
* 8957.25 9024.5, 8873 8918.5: 2.23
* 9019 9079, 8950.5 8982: 1.14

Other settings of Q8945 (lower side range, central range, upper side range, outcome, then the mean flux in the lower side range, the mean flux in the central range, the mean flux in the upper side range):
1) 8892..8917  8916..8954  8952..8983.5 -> 4.8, 31.4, 32.7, 44.2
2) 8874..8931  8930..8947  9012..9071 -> 1.2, 32.6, 33.9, 47.2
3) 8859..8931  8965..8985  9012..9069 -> -3.3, 32.8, 48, 47.6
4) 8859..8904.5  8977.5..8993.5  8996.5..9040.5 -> 7.5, 33.5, 45.5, 104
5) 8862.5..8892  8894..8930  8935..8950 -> 1.8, 34.2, 32.3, 33.8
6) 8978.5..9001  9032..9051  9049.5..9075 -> 2.0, 82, 42.4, 32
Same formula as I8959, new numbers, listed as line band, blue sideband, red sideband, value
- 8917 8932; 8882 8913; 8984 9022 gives 4.7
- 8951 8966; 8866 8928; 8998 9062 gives 4.3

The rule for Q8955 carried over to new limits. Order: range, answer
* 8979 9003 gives 110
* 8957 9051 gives 69.9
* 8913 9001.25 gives 48.5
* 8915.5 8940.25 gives 33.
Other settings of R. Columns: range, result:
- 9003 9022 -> 61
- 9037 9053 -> 31.9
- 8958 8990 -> 44.6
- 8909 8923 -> 32.3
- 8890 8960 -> 32.6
